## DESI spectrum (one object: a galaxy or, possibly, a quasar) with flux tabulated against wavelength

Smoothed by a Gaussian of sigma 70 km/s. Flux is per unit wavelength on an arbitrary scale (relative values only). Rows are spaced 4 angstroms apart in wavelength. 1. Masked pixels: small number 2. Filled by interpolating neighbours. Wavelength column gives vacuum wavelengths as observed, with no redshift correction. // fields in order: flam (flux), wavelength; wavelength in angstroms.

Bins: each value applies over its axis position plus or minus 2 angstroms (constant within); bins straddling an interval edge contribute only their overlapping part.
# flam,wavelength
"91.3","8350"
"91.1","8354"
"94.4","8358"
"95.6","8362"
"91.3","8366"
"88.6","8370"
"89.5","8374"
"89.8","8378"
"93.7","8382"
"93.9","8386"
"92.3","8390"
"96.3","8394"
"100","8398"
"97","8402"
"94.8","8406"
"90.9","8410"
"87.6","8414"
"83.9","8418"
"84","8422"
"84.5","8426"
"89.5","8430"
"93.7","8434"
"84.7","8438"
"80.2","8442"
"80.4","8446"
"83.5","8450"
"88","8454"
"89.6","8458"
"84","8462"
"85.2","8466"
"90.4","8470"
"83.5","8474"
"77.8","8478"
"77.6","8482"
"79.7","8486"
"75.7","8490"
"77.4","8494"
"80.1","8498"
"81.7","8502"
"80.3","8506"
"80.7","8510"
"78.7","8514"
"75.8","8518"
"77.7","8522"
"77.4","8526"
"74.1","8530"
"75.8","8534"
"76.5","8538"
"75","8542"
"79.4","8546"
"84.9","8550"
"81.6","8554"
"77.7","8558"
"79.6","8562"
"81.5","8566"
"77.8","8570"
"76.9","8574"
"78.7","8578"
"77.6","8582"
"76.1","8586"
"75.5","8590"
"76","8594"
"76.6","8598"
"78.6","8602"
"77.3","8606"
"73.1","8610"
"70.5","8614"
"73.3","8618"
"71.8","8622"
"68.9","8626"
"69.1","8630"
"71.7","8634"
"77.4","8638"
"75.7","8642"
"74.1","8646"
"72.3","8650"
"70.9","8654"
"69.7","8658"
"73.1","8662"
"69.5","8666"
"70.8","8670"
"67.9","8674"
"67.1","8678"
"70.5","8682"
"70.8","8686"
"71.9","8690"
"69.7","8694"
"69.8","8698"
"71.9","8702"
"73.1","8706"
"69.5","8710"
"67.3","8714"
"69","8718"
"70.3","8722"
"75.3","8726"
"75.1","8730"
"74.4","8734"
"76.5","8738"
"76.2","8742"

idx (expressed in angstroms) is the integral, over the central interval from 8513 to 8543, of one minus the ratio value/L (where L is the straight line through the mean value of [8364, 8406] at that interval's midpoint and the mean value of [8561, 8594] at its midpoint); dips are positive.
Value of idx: 2.0 angstroms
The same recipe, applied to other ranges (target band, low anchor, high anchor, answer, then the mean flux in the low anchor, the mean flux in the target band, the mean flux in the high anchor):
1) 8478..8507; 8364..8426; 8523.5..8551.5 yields 1.1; 91.3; 78.8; 77.5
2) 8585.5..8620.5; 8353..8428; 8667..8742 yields 1.2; 91.5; 75.1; 71.3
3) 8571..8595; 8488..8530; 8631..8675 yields -0.6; 78.3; 76.9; 72.1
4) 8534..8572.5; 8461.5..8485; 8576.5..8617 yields -0.4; 82.9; 79.1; 75.9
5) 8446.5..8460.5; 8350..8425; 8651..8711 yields 0.1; 91.8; 86.2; 70.5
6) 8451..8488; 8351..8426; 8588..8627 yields 0.6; 91.7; 84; 74.3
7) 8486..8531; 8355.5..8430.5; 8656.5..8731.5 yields 2.8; 91.5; 78.3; 70.6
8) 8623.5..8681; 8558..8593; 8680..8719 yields 1.5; 77.9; 71.3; 70.4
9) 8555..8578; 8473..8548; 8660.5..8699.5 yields -1.0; 78.1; 78.8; 70.1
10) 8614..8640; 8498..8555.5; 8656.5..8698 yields 0.4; 78.6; 71.9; 70.1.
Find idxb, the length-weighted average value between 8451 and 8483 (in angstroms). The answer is 84.7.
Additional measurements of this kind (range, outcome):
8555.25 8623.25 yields 76.5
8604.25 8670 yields 72.3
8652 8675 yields 70.4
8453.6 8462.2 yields 87.7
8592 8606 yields 77.1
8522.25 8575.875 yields 78.3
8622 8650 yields 72.7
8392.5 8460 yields 88.7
